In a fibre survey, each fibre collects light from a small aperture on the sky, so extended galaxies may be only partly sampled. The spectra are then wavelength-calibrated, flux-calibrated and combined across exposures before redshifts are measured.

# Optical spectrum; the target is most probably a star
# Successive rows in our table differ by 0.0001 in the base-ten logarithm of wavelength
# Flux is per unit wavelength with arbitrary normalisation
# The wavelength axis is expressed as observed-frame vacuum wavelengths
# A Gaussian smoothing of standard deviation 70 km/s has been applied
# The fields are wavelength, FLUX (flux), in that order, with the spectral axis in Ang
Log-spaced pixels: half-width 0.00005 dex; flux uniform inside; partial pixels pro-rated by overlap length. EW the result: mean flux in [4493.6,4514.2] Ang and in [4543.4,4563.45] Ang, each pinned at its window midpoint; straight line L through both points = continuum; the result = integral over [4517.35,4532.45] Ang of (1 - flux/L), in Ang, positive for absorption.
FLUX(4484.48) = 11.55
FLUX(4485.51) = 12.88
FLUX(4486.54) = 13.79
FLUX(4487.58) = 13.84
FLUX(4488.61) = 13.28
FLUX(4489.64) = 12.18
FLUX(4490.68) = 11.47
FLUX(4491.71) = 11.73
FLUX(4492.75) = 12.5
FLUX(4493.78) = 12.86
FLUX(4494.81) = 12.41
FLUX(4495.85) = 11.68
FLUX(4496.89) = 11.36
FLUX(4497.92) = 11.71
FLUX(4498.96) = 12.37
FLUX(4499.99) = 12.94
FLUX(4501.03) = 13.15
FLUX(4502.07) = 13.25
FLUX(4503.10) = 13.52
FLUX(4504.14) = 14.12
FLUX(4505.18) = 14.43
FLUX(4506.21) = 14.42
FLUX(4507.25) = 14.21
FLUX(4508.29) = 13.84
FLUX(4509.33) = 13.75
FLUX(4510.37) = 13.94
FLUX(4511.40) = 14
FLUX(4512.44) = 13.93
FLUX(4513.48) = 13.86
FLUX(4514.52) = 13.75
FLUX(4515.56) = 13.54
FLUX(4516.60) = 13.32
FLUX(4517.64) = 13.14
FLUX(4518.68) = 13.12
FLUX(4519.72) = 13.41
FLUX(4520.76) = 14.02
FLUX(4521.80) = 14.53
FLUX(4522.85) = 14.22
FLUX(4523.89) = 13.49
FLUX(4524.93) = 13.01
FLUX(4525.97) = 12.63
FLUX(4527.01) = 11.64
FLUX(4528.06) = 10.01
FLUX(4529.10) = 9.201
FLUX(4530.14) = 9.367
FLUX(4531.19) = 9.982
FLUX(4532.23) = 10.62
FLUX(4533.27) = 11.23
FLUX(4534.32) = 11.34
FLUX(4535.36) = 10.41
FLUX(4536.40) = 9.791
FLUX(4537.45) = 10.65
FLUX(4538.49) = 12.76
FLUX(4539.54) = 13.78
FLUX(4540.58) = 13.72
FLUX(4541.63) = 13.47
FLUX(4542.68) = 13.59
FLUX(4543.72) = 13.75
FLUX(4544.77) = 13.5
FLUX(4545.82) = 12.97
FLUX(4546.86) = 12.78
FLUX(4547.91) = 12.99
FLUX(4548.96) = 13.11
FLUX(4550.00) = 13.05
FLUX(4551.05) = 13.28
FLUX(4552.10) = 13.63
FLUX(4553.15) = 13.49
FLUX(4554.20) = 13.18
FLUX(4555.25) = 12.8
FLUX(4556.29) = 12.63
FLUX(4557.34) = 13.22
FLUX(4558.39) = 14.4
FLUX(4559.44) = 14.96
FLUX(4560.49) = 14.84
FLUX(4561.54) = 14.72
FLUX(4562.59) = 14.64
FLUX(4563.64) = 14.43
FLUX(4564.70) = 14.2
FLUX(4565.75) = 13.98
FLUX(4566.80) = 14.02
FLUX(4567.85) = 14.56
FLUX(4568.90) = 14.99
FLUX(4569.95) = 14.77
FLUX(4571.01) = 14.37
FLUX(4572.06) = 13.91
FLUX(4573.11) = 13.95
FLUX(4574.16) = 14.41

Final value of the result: 1.4 Ang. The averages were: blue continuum 13.3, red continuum 13.6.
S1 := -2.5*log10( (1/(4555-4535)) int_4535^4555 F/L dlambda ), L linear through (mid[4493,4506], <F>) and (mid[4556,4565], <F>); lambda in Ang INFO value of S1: 0.09 mag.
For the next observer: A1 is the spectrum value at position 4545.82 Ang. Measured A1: 12.97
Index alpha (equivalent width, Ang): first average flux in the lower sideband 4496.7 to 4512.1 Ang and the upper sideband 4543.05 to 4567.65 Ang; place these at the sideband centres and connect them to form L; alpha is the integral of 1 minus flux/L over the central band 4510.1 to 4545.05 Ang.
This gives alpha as 2.65 Ang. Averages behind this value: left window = 13.5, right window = 13.7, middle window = 12.5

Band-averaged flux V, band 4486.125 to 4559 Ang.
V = 12.8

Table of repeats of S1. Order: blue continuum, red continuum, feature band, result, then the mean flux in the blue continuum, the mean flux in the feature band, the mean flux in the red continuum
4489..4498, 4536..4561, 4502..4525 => -0.112 mag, 12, 13.8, 13.2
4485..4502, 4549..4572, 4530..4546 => 0.131 mag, 12.5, 12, 14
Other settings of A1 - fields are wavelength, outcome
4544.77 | 13.5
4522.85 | 14.22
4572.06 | 13.91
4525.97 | 12.63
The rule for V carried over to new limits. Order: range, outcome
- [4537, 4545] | 13.2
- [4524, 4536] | 10.9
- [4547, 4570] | 13.9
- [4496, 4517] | 13.4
